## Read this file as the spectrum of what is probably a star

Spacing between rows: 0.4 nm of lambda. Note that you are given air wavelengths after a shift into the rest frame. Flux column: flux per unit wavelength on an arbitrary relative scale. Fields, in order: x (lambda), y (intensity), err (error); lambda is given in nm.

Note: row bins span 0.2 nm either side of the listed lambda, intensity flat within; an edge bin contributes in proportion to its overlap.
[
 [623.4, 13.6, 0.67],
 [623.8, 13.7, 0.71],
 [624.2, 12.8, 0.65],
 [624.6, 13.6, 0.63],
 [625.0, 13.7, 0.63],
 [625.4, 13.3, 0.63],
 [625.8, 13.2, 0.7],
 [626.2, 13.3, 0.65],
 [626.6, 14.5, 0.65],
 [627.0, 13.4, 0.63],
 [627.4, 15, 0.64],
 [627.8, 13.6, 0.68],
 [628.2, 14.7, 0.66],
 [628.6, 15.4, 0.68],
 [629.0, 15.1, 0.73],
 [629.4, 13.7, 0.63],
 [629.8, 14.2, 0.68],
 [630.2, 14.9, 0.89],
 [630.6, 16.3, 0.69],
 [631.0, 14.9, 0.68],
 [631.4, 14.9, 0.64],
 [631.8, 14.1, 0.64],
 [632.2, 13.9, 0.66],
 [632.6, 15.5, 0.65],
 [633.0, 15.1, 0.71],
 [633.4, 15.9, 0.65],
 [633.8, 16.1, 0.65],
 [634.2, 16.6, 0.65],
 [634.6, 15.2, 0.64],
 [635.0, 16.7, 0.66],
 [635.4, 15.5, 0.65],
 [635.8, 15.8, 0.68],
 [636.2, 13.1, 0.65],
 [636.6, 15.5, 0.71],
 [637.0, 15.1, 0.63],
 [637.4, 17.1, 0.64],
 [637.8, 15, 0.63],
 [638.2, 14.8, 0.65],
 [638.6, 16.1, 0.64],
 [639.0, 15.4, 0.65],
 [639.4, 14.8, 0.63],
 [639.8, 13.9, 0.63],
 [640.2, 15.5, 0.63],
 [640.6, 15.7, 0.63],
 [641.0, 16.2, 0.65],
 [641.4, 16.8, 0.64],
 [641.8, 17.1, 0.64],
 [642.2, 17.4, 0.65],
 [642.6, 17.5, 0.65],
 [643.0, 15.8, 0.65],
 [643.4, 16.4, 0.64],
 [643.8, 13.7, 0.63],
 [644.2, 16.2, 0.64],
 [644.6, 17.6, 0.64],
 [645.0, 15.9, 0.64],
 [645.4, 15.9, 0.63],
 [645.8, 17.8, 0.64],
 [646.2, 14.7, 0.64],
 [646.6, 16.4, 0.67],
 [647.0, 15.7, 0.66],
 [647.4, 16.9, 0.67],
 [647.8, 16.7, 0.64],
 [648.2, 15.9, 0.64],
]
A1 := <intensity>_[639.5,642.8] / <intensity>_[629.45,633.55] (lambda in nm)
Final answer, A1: 1.09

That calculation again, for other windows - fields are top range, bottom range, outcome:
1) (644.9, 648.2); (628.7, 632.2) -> 1.10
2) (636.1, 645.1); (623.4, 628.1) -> 1.16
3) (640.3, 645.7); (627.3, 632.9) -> 1.11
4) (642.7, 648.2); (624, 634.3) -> 1.11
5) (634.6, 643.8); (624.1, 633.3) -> 1.10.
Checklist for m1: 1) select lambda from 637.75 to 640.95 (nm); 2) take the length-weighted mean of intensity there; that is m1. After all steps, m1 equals 15.2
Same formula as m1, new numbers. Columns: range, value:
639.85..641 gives 15.5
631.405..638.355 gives 15.3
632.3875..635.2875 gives 15.9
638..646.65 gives 16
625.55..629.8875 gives 14.2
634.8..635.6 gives 16.1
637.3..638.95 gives 15.6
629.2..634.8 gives 15.1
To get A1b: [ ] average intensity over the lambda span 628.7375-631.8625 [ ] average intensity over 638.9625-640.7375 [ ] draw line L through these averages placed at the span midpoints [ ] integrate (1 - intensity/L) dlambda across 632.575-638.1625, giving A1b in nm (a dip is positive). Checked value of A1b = -0.25 nm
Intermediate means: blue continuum 14.8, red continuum 15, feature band 15.6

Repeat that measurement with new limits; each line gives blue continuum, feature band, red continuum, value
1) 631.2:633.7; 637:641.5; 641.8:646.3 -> 0.07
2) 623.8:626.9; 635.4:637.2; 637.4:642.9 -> 0.04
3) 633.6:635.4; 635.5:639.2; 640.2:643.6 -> 0.21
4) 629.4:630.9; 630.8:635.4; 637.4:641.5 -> -0.08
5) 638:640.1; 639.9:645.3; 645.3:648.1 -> -0.22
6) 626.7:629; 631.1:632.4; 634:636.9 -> 0.06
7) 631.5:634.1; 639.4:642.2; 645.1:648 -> -0.02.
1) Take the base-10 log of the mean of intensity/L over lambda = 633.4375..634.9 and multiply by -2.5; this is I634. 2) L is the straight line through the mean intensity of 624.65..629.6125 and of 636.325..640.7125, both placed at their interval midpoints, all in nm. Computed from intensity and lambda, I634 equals -0.08 mag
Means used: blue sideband 14.1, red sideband 15.3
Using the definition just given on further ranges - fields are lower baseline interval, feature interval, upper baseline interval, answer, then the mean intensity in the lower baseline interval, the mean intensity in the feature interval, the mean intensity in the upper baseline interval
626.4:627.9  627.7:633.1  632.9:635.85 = 0.013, 14.2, 14.7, 15.9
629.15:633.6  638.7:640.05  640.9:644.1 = 0.078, 14.9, 14.8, 16.4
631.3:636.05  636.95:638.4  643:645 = 0.006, 15.4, 15.5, 15.9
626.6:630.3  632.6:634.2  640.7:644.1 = -0.047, 14.4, 15.8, 16.3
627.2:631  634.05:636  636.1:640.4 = -0.064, 14.8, 15.9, 15.2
